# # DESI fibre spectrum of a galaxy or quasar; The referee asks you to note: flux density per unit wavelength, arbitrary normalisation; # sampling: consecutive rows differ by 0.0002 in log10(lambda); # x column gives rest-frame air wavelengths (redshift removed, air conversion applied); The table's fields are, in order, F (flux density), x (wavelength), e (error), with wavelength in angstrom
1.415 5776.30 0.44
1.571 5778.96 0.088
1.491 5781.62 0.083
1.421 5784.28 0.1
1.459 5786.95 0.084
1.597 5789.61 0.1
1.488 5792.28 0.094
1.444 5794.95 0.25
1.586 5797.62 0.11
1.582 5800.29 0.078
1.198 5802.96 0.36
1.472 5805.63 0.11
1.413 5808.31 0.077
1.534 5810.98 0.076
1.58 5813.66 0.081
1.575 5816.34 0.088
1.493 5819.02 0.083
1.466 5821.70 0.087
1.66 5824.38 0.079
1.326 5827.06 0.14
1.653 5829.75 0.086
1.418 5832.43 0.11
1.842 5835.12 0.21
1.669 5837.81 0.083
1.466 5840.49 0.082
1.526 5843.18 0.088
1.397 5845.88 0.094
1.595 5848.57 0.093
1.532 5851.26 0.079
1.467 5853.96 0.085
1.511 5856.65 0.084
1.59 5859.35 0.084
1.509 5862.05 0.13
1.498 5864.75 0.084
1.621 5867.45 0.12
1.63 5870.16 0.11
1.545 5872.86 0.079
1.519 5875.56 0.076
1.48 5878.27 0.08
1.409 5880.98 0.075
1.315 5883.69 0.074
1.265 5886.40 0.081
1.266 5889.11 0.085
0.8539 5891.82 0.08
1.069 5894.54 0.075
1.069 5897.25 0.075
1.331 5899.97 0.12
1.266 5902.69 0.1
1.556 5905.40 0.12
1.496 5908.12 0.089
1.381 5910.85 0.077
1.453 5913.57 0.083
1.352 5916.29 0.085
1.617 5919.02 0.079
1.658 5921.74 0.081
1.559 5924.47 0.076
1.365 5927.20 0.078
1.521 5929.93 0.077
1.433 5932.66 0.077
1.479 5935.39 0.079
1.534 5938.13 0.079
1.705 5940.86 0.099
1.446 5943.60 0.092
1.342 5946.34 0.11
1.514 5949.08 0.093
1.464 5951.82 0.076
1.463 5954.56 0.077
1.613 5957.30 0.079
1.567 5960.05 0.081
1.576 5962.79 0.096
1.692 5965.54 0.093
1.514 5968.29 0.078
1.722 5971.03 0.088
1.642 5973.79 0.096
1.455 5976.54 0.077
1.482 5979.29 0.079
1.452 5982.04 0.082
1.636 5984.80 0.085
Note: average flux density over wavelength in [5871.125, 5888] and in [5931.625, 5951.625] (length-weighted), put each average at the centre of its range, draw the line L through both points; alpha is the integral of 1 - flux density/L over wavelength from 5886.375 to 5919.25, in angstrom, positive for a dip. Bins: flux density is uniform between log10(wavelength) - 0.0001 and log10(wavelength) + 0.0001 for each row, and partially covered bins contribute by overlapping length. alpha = 3.5 angstrom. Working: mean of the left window 1.42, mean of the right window 1.49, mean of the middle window 1.3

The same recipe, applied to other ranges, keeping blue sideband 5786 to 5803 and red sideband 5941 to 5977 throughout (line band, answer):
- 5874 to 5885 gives 0.7 angstrom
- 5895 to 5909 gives 1.9 angstrom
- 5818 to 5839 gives -0.8 angstrom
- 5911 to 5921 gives 0.4 angstrom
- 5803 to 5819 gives 0.2 angstrom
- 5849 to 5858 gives 0.0 angstrom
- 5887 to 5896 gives 2.6 angstrom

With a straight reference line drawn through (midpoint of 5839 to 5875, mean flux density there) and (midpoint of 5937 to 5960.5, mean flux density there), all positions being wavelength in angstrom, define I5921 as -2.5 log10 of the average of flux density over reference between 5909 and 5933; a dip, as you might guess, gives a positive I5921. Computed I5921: 0.025 mag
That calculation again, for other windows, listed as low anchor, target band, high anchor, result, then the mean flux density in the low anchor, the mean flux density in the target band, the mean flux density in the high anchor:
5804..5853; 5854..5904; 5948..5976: 0.13 mag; 1.53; 1.38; 1.57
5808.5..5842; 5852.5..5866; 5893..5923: -0.02 mag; 1.55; 1.52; 1.38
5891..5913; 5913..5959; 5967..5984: -0.08 mag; 1.27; 1.5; 1.55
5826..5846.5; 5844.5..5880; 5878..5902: -0.11 mag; 1.54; 1.53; 1.22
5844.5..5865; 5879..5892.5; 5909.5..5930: 0.20 mag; 1.51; 1.25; 1.49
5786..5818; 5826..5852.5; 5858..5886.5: -0.03 mag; 1.49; 1.54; 1.5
